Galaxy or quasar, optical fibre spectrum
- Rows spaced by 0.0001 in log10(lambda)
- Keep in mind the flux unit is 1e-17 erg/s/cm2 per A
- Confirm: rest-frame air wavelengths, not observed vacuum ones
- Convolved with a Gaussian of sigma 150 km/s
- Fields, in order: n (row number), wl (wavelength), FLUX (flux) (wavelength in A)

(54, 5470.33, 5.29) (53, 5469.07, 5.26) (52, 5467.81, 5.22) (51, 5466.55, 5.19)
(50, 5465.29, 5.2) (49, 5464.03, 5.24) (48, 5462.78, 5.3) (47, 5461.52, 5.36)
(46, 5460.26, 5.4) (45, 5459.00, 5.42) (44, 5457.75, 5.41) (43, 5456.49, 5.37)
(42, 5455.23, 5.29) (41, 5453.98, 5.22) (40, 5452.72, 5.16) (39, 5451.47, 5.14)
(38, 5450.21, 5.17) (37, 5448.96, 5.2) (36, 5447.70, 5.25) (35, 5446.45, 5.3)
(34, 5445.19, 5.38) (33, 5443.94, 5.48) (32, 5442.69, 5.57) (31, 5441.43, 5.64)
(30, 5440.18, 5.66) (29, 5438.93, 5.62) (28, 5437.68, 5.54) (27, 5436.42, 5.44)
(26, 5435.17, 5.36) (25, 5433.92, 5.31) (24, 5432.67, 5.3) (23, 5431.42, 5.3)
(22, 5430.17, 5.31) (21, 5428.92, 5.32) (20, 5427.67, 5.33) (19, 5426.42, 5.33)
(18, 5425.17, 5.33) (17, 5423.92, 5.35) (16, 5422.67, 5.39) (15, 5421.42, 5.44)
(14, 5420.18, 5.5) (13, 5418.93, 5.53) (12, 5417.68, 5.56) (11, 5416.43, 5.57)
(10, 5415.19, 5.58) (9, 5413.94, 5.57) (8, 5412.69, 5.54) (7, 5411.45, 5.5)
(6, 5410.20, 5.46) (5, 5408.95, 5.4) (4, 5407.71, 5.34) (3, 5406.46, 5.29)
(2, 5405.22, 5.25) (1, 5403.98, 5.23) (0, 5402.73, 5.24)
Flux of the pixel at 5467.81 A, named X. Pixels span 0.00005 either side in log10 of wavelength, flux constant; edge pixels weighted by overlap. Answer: 5.22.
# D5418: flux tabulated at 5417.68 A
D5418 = 5.56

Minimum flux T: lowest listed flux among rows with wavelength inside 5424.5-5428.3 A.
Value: 5.33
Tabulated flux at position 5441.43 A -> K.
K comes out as 5.64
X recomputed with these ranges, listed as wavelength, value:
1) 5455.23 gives 5.29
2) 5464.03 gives 5.24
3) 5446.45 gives 5.3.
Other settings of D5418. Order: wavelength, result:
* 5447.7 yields 5.25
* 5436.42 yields 5.44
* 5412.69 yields 5.54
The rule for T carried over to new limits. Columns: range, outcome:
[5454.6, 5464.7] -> 5.24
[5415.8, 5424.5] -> 5.35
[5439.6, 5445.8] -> 5.38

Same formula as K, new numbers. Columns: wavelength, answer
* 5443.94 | 5.48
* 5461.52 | 5.36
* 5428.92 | 5.32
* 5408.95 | 5.4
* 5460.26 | 5.4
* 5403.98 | 5.23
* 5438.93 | 5.62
